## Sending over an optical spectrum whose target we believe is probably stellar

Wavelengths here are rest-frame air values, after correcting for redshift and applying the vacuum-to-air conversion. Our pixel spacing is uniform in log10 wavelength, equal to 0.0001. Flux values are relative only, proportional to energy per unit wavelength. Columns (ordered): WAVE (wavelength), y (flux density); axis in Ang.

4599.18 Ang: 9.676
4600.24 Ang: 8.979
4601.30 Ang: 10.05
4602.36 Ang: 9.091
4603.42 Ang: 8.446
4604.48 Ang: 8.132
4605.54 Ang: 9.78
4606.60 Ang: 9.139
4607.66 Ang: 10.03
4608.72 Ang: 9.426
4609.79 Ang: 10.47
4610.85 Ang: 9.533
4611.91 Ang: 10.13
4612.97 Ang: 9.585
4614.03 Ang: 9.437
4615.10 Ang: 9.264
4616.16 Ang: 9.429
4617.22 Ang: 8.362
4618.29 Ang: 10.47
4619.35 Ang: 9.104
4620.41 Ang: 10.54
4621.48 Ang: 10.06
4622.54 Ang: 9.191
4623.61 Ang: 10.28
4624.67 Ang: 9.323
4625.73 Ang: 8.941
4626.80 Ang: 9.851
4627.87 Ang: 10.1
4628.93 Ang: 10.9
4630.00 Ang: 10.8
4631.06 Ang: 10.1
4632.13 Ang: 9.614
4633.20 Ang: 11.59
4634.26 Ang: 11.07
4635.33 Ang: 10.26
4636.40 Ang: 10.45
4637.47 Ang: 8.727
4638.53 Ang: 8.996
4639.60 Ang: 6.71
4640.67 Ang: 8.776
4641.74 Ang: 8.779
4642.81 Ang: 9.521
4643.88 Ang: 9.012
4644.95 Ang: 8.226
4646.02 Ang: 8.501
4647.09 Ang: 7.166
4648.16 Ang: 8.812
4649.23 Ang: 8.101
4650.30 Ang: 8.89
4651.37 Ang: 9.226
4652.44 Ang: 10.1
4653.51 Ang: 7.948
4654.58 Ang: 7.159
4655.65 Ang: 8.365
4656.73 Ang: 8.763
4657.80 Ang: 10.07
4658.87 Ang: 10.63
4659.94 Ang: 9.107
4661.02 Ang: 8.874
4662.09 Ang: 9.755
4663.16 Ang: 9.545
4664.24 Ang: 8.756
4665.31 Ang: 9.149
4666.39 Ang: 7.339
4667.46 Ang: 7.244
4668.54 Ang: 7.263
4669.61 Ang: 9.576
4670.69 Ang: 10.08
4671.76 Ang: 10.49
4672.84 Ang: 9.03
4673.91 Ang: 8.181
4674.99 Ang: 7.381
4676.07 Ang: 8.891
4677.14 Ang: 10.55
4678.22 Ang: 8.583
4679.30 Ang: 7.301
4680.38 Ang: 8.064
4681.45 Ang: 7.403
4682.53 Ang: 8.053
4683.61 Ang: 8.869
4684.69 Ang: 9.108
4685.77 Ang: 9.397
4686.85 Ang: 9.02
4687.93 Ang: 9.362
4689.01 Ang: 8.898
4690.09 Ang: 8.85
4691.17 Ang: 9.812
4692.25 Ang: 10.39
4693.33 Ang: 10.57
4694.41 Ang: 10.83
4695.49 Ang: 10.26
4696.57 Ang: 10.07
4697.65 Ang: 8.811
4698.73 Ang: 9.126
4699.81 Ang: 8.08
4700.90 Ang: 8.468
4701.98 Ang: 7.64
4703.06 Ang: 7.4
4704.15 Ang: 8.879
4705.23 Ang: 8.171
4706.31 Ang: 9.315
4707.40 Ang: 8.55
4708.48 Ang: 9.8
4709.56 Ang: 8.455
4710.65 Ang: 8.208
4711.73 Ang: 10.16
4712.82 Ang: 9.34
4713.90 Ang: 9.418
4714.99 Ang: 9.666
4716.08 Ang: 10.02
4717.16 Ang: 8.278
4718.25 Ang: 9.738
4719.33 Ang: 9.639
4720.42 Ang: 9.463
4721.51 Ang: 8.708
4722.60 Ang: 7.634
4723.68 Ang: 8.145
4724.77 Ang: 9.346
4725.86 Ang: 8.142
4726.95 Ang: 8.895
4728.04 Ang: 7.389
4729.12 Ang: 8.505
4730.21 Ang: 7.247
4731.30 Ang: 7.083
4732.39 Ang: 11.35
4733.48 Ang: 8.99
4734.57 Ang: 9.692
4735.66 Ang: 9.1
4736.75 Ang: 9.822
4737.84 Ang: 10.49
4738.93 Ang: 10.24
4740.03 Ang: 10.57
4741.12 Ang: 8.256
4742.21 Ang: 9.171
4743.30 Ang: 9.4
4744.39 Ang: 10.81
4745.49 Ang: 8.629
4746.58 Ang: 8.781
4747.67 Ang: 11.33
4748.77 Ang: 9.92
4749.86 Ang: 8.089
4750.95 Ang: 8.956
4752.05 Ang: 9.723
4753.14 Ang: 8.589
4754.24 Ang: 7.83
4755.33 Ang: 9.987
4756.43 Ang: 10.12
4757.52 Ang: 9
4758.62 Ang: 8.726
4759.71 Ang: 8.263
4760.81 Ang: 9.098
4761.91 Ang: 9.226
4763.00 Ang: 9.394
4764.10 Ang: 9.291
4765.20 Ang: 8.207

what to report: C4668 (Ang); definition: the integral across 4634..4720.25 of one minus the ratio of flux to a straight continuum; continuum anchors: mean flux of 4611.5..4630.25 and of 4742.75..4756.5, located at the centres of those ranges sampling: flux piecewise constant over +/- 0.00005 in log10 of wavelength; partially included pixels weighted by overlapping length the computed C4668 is 5.5 Ang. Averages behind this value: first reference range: 9.75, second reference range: 9.37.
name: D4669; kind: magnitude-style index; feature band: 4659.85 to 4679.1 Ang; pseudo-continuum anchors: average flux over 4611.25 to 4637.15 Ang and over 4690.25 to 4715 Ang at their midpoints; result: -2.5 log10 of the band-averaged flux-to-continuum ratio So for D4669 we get 0.08 mag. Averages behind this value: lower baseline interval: 9.94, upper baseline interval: 9.18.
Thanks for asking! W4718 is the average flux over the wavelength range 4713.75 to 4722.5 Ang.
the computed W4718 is 9.27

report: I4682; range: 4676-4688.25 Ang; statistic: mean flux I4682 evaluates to 8.7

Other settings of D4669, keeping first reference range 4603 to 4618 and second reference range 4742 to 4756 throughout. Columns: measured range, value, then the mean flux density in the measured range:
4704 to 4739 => 0.039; 9.01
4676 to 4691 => 0.072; 8.76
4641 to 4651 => 0.097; 8.57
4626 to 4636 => -0.115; 10.4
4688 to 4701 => -0.022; 9.54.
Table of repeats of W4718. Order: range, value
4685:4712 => 9.13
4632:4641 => 9.59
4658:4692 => 8.88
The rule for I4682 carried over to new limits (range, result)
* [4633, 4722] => 8.99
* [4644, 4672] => 8.8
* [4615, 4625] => 9.63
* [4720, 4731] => 8.31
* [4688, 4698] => 9.83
